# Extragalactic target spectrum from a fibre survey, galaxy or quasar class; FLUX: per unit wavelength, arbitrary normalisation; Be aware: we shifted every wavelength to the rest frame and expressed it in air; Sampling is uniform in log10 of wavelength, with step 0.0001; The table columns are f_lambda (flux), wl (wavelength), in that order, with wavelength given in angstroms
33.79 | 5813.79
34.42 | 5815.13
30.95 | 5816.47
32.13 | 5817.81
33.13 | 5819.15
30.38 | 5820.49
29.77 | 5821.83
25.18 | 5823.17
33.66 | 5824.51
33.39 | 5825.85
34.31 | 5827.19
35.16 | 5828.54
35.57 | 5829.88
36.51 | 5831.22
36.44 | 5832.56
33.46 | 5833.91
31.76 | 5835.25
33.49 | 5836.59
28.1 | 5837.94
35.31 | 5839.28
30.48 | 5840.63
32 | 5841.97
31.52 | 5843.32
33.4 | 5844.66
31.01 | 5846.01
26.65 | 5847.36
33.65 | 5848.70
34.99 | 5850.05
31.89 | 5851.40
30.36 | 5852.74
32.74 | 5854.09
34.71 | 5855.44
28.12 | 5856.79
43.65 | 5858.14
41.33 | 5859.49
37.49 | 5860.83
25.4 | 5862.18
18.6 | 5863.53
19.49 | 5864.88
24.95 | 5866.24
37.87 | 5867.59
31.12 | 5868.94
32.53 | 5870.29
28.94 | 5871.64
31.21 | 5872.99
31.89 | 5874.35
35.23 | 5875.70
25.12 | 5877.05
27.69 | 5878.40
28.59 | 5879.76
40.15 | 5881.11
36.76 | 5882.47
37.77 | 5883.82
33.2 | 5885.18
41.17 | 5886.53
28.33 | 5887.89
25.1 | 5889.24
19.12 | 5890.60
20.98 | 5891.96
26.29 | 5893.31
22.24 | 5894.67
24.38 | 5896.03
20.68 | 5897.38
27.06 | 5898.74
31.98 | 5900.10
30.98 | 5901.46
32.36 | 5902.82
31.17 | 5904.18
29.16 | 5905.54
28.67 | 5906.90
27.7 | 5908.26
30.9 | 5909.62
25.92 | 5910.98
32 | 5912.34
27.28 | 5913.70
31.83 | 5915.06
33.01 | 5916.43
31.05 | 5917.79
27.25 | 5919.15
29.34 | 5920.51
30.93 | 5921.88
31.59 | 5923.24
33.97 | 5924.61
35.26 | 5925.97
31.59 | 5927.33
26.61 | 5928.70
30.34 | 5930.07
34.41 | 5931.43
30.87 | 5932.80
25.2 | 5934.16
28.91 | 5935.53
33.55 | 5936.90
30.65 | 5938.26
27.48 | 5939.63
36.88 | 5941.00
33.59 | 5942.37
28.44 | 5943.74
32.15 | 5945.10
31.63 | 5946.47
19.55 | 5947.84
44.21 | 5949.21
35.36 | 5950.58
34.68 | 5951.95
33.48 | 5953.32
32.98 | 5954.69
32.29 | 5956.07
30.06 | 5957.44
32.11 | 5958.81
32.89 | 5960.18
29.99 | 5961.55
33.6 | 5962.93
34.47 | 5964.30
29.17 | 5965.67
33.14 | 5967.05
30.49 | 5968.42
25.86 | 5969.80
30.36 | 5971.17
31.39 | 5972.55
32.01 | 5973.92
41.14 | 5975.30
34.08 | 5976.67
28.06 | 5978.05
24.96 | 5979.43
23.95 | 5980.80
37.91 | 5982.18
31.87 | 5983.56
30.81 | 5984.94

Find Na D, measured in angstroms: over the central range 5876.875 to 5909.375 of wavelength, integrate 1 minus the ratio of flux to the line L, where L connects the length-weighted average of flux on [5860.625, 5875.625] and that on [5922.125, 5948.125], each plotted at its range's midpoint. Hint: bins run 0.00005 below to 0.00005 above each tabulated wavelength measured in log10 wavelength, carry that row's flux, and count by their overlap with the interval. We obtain 0.6 angstroms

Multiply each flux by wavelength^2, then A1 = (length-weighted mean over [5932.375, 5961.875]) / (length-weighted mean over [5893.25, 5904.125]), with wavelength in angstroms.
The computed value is 1.18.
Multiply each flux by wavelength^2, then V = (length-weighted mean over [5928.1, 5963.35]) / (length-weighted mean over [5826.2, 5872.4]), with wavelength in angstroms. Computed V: 1.02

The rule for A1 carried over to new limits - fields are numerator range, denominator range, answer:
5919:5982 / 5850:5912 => 1.07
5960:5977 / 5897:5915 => 1.13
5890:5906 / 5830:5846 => 0.82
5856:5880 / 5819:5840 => 0.94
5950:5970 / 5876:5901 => 1.14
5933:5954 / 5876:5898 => 1.13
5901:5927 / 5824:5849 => 0.95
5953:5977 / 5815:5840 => 1.03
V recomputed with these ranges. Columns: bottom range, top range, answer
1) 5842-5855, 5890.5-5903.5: 0.83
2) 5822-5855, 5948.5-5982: 1.03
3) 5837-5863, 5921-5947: 0.98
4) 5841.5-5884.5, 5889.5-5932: 0.92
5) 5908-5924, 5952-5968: 1.09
